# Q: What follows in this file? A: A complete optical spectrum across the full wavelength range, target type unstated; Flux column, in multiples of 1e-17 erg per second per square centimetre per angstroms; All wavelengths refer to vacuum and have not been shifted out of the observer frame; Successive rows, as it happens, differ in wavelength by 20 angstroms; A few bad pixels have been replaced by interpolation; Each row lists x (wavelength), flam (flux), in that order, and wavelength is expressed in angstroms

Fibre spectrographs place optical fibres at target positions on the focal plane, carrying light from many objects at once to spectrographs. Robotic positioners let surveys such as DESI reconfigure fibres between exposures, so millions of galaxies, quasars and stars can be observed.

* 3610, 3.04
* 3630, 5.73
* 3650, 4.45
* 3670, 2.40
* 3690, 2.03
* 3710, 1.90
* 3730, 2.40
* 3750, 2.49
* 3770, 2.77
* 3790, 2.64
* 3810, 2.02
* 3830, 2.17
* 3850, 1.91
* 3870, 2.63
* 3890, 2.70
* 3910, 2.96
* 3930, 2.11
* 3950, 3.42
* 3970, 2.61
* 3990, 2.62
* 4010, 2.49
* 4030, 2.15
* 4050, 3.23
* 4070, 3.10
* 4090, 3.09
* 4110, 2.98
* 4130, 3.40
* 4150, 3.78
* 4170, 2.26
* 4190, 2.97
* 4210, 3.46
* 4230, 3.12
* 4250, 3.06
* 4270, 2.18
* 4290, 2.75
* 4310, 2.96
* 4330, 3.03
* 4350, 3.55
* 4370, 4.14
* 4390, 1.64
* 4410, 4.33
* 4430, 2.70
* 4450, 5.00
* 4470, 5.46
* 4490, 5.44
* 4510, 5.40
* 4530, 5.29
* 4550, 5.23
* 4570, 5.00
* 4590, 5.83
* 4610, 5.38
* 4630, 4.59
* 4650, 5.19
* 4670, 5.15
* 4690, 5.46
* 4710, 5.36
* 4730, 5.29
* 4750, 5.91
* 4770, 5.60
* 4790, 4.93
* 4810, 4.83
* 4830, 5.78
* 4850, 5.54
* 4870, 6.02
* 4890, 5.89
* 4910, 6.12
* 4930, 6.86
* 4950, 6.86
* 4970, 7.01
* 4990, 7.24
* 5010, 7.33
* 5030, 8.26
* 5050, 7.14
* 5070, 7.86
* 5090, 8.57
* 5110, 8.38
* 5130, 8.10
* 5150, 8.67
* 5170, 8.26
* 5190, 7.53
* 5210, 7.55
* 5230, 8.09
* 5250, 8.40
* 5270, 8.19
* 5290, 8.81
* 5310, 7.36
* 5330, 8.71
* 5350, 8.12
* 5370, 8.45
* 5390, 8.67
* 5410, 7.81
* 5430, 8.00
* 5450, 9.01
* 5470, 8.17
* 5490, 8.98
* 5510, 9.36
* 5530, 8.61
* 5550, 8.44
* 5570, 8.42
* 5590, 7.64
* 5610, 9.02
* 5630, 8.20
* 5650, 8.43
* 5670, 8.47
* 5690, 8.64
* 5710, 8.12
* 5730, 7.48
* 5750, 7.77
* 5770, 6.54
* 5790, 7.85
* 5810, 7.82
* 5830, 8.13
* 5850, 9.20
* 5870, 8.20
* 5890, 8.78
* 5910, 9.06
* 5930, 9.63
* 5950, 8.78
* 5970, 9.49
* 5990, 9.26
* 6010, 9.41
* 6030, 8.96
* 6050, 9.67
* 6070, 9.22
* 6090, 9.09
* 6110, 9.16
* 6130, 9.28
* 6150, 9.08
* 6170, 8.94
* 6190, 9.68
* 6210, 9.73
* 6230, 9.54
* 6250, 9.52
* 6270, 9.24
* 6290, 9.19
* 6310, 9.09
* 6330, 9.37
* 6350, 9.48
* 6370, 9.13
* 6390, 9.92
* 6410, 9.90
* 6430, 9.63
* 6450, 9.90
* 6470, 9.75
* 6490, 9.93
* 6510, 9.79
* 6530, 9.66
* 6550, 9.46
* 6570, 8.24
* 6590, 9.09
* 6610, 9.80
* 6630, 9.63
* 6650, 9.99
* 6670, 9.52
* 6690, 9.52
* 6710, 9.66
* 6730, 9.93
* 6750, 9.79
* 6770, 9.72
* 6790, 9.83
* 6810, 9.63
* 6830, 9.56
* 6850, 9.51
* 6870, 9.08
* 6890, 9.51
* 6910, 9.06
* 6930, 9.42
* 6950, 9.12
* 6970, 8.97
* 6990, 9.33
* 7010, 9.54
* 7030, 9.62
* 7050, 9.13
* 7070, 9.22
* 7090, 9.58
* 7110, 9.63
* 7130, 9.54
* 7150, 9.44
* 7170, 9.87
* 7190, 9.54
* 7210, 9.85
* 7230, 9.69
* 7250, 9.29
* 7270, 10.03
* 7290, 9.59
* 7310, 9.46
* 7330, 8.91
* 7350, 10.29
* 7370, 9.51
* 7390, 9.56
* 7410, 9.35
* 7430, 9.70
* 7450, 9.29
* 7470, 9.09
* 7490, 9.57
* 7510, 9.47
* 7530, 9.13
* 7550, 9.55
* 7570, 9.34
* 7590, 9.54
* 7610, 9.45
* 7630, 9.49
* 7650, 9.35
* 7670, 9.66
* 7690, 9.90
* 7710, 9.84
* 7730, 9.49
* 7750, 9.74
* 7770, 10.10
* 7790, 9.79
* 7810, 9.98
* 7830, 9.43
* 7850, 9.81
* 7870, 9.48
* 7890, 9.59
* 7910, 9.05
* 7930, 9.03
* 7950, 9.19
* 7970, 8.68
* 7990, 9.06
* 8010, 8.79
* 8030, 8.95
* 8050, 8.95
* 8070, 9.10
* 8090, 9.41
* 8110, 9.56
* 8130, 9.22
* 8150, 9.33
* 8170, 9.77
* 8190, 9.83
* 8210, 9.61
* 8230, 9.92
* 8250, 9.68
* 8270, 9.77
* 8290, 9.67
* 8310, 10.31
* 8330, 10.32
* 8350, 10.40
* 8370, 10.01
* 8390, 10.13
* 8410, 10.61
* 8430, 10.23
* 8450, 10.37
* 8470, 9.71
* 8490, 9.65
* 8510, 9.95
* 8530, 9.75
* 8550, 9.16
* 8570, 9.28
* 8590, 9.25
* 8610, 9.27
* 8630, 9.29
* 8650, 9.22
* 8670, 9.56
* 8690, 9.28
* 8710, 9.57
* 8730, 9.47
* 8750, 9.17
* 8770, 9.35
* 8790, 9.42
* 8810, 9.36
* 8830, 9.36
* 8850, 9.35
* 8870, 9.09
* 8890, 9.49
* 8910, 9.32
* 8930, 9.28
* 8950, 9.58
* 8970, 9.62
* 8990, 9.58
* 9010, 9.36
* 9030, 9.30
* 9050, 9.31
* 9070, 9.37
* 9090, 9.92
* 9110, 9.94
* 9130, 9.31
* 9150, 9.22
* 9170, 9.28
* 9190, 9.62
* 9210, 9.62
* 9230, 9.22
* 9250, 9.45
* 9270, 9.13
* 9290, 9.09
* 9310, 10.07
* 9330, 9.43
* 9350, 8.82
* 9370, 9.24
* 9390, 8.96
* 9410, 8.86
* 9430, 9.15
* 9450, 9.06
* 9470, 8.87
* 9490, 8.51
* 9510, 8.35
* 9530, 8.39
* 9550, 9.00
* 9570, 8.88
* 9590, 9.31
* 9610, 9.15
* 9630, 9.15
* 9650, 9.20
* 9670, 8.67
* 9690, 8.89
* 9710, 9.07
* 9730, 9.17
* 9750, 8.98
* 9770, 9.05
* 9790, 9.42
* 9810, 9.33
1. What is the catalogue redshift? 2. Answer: 0.115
